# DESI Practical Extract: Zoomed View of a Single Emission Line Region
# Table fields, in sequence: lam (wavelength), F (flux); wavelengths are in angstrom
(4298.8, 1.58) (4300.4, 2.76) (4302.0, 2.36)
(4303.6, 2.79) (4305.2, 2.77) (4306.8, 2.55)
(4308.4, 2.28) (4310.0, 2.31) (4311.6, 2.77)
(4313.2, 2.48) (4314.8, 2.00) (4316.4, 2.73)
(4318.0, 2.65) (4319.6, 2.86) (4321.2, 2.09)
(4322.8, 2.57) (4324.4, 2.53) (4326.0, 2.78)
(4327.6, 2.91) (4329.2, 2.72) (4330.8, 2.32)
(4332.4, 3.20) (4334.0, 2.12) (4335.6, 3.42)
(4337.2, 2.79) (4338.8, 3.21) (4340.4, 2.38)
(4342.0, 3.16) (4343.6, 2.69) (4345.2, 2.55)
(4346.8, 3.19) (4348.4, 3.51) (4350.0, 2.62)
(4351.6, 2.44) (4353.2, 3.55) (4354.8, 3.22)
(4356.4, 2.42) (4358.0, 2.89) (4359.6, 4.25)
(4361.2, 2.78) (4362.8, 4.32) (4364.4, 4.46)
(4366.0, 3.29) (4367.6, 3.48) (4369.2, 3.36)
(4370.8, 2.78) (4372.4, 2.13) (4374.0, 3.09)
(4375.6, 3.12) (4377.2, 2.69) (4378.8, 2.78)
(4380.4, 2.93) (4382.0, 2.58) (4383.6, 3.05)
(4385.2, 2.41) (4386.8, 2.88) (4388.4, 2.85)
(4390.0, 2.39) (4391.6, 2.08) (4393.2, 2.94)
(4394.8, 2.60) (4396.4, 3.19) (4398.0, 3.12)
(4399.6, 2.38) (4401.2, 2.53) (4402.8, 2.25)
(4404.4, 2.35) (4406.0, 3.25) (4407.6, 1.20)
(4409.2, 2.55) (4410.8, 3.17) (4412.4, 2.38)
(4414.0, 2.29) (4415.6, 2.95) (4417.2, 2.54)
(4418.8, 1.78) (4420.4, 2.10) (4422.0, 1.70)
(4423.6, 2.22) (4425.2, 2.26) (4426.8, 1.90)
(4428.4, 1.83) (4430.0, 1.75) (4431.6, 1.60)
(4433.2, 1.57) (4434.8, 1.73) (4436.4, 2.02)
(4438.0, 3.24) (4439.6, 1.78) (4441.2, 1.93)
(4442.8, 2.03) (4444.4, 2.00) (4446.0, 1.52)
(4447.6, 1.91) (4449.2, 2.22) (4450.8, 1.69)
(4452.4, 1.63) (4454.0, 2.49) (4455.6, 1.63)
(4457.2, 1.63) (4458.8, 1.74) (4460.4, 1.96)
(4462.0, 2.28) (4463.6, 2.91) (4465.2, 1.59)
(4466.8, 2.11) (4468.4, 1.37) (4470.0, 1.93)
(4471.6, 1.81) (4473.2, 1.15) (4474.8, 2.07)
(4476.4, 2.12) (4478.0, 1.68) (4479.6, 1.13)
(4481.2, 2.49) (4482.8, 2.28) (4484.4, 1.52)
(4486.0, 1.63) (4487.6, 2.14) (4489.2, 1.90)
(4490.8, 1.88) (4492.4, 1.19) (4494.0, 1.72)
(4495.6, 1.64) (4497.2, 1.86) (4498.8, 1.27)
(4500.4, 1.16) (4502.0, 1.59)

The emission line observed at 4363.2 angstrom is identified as C III] 1909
